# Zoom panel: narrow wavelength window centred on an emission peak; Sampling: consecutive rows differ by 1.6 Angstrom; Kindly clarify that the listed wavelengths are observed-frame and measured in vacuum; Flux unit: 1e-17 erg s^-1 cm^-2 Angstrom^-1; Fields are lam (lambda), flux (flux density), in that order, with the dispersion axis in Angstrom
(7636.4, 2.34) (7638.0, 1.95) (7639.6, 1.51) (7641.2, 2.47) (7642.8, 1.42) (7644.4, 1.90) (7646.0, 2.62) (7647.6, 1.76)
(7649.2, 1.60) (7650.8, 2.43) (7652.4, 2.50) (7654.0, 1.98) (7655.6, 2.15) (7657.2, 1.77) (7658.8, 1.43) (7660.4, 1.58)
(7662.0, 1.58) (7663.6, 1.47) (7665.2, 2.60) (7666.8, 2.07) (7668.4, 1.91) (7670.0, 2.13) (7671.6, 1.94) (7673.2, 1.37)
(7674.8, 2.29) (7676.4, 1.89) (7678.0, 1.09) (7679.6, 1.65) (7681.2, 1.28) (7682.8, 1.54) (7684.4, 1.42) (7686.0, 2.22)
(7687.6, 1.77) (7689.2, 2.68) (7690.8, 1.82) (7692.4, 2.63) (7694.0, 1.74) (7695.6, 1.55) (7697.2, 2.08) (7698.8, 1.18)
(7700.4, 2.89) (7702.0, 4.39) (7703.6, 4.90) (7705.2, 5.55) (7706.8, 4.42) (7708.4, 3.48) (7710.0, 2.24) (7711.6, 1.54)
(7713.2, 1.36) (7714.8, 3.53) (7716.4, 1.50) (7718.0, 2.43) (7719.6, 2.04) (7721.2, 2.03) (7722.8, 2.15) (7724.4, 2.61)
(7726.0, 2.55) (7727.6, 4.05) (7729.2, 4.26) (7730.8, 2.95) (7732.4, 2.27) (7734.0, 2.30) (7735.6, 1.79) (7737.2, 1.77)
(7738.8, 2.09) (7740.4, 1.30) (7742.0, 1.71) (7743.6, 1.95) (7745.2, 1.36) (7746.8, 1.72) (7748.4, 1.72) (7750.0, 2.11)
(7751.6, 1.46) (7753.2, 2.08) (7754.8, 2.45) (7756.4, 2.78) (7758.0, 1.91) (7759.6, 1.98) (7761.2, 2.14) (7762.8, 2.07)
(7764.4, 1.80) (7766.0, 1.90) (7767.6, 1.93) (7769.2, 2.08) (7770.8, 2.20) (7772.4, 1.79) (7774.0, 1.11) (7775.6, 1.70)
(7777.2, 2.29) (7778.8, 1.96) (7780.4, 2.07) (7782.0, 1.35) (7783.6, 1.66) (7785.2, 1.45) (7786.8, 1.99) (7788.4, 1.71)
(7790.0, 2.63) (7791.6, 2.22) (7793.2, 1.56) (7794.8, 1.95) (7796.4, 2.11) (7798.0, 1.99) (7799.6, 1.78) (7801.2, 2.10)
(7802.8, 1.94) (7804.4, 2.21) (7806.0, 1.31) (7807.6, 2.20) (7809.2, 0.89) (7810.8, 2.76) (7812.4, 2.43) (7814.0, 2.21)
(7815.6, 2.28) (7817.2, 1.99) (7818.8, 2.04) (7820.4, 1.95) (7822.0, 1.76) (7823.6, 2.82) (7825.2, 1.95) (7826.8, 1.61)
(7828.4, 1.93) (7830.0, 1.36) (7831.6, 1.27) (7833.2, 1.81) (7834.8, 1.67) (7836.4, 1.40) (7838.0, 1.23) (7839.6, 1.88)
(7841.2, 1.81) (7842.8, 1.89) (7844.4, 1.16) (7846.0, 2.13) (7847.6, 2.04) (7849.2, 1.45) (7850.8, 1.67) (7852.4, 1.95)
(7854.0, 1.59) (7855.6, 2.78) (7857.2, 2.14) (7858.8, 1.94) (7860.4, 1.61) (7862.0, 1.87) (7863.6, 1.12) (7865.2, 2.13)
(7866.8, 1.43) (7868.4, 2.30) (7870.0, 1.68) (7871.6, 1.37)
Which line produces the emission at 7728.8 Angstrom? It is [N II]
